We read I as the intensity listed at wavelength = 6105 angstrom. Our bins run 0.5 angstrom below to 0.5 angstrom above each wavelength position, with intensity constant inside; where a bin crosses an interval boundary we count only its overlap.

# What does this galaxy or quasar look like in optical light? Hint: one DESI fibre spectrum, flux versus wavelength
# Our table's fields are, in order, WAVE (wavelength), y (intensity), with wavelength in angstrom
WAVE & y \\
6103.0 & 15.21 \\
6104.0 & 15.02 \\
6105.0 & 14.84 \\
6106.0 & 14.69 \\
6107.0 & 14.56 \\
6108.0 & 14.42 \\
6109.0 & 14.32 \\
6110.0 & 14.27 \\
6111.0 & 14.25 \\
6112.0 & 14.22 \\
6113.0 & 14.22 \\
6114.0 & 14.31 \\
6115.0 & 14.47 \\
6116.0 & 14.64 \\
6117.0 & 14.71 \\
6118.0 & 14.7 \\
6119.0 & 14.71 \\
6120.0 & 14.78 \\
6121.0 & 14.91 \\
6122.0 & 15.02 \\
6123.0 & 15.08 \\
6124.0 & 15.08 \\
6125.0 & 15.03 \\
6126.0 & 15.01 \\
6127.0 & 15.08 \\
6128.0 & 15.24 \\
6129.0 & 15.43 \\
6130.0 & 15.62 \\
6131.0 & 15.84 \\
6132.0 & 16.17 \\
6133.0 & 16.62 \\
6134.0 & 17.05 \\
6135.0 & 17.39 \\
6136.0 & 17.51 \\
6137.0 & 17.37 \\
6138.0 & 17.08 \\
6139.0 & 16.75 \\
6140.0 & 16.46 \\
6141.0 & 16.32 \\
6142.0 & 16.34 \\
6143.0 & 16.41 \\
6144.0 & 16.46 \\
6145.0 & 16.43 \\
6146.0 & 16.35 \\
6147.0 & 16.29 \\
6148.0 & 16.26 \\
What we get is 14.84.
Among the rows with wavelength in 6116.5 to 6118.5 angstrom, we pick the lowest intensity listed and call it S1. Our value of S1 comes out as 14.7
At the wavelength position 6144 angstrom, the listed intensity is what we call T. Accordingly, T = 16.46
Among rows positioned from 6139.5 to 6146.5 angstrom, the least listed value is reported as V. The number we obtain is 16.32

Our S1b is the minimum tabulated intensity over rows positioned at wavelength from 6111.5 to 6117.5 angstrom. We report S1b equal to 14.22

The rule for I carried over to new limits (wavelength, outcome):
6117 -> 14.71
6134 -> 17.05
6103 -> 15.21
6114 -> 14.31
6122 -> 15.02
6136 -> 17.51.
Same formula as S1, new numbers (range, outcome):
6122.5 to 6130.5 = 15.01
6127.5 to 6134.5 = 15.24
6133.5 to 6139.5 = 16.75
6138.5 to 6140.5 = 16.46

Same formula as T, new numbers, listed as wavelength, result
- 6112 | 14.22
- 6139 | 16.75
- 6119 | 14.71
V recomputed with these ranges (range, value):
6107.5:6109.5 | 14.32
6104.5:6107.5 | 14.56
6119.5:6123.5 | 14.78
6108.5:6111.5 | 14.25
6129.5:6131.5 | 15.62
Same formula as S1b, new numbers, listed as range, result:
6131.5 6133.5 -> 16.17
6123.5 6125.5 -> 15.03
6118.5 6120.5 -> 14.71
